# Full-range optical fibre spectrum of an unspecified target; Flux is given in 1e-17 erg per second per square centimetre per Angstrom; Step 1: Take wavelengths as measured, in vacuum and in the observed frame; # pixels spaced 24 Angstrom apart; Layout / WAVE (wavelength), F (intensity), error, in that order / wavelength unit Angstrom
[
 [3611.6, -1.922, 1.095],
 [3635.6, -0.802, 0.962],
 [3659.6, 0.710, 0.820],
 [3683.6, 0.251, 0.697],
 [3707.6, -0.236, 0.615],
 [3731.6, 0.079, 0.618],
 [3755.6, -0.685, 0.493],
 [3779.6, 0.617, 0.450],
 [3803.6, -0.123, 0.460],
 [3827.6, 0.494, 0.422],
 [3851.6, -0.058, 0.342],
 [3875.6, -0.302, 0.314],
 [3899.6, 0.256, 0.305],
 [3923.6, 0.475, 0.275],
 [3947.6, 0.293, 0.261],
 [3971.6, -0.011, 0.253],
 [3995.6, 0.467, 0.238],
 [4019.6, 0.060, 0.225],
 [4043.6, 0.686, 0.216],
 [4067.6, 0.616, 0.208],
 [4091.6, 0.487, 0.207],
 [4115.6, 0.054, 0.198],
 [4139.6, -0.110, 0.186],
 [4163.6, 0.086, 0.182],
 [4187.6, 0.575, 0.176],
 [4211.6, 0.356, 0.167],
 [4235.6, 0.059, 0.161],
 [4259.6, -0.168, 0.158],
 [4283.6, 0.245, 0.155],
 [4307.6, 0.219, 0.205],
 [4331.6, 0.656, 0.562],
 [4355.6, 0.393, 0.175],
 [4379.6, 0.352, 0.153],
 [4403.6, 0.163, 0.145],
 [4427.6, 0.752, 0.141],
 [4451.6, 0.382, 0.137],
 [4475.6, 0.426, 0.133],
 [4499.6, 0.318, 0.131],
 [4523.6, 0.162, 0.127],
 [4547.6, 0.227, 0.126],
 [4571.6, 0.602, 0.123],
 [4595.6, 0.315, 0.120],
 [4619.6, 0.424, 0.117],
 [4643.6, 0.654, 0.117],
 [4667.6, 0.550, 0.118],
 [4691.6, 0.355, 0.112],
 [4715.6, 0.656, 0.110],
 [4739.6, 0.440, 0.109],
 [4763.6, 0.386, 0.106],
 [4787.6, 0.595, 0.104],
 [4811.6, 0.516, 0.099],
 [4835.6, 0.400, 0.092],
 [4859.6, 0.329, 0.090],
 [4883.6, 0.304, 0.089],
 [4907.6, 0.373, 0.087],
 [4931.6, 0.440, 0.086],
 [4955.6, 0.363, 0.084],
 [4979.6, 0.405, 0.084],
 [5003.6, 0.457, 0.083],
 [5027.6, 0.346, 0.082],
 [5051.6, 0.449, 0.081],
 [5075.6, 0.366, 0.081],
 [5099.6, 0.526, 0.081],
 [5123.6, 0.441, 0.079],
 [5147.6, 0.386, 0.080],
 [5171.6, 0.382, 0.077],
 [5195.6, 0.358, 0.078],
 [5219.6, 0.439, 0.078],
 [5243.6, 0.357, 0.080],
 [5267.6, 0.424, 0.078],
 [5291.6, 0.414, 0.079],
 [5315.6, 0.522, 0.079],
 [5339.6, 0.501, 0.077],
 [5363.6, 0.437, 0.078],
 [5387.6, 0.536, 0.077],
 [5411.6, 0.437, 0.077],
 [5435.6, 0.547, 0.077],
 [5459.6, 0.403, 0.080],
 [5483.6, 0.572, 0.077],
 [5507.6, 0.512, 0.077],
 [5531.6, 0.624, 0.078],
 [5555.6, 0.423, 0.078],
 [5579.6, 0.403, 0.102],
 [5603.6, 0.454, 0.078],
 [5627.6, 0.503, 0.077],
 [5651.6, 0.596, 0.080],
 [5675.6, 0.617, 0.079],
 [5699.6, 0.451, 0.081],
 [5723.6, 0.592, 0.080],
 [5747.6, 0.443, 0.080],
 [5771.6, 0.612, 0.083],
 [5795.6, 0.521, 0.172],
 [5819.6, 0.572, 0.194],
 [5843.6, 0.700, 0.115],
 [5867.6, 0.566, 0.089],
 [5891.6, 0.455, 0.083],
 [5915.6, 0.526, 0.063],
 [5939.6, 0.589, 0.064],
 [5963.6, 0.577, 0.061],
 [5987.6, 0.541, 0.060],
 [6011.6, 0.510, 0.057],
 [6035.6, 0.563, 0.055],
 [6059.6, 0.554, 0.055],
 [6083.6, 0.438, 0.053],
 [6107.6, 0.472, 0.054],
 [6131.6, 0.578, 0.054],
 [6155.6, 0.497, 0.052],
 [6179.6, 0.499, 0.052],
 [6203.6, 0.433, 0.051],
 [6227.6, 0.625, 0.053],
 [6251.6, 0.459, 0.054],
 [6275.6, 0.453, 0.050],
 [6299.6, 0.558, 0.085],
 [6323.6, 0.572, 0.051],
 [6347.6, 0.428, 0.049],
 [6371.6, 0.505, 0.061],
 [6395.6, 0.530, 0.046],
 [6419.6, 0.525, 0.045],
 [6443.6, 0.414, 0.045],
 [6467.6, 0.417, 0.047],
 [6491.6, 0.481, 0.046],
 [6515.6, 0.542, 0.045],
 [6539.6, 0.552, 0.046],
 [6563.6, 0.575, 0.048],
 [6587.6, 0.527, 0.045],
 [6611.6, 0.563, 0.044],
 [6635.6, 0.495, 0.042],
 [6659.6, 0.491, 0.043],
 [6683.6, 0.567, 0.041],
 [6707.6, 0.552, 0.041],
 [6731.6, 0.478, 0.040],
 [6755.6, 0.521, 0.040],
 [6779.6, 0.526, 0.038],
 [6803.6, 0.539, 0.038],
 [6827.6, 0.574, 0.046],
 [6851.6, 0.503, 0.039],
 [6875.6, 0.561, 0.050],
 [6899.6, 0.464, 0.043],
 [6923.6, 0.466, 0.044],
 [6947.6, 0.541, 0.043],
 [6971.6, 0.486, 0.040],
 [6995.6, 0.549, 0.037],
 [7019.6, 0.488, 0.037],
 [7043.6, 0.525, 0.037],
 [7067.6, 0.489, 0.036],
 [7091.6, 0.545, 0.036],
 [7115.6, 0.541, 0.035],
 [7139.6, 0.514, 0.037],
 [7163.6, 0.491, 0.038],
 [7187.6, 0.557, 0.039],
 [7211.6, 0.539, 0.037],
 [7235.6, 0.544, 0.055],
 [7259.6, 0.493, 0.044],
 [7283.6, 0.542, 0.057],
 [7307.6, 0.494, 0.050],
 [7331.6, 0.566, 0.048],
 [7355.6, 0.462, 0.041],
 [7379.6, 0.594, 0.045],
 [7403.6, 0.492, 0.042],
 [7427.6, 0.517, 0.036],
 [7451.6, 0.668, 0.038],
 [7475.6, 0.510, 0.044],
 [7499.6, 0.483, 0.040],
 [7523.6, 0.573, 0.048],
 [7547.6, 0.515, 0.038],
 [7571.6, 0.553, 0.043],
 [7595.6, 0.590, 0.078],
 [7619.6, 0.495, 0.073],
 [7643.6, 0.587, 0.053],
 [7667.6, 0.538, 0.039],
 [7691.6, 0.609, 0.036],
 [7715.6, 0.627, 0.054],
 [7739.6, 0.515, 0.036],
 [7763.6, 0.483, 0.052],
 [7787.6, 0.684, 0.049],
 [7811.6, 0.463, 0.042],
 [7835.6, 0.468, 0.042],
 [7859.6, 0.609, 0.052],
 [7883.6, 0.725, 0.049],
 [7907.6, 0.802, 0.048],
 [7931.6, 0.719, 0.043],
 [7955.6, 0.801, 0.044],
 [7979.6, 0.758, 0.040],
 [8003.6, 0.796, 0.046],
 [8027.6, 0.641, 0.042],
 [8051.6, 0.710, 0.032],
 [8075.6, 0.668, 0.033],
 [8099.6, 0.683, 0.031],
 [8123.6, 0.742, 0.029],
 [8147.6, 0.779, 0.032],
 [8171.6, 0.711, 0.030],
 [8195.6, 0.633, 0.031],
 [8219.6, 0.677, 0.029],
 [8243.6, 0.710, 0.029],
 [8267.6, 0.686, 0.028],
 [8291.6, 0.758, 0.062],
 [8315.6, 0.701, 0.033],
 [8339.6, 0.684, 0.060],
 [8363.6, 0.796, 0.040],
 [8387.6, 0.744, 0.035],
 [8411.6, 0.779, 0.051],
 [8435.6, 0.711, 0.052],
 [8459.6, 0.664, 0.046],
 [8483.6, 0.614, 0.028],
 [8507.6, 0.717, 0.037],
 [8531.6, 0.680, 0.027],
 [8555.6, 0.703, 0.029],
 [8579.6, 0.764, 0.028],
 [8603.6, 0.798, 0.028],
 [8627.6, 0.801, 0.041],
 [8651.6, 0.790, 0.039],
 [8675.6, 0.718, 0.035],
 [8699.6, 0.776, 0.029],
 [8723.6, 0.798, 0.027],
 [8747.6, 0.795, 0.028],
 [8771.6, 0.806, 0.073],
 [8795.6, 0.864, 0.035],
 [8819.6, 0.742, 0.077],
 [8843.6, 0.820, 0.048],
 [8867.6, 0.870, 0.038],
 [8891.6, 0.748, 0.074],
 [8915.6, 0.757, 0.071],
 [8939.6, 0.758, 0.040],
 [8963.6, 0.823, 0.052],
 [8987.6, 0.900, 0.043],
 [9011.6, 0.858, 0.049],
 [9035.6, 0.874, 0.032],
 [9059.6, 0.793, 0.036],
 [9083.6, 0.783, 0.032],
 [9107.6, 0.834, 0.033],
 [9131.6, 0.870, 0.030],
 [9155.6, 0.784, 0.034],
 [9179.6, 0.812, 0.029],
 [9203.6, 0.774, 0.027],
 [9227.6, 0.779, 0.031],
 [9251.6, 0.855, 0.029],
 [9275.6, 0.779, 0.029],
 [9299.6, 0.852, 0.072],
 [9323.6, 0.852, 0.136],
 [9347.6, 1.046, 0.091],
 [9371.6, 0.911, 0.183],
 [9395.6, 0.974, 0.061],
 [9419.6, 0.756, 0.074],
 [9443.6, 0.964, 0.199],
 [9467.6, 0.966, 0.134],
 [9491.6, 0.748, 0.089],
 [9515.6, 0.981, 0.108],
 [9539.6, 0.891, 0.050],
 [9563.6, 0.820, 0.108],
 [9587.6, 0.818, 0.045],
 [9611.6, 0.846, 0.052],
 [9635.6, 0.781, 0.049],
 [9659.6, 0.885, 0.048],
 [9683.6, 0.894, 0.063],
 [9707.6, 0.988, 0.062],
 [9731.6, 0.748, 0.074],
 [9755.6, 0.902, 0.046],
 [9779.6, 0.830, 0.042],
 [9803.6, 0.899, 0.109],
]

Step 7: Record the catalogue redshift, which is 0.971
